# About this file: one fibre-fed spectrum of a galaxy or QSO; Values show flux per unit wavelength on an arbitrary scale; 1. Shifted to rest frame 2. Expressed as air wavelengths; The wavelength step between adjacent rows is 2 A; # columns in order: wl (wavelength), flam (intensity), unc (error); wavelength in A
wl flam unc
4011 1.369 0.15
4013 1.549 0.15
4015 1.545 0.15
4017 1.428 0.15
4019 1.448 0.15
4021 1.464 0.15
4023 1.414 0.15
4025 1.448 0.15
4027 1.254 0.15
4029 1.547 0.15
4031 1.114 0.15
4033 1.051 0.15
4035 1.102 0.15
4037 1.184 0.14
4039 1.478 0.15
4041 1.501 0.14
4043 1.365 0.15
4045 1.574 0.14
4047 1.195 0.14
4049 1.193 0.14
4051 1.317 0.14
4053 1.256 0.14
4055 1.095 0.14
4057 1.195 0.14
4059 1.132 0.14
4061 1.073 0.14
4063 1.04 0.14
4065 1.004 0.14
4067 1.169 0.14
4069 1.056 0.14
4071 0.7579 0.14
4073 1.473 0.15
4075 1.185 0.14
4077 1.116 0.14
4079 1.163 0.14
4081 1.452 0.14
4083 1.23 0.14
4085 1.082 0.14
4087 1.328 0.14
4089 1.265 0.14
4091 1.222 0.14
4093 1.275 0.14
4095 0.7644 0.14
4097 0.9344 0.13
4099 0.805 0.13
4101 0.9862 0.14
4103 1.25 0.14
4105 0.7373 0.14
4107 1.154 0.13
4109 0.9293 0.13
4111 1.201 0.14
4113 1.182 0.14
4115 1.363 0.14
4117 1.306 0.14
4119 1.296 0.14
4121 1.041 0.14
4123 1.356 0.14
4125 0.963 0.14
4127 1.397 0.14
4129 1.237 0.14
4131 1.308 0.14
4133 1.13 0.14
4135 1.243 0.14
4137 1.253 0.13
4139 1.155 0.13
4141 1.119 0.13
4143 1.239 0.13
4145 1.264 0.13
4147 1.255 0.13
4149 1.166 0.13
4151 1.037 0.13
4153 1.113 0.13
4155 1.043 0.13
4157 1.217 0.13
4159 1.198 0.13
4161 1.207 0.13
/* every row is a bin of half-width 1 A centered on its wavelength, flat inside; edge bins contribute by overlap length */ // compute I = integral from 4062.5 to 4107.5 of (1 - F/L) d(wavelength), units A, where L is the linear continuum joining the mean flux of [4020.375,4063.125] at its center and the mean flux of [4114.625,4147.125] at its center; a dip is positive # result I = 5.2 A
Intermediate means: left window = 1.28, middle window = 1.11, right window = 1.23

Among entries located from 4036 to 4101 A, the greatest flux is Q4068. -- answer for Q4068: 1.574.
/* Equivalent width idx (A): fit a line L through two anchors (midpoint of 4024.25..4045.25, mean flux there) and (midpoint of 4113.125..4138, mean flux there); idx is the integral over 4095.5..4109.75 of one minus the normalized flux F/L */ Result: 3.3 A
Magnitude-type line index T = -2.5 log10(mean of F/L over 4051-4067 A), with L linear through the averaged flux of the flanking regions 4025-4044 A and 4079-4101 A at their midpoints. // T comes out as 0.09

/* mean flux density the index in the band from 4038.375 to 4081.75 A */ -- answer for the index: 1.21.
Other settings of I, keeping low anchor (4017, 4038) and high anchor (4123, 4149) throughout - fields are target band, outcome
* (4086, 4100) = 1.89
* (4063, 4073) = 1.77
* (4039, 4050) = -0.69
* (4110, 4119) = -0.23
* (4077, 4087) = 0.26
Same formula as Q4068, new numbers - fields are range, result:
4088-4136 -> 1.397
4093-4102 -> 1.275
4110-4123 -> 1.363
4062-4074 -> 1.473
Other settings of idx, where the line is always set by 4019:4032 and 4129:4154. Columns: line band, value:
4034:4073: 3.92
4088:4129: 3.94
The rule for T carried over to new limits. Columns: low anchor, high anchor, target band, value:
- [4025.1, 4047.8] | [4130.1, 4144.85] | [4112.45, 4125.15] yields 0.00 mag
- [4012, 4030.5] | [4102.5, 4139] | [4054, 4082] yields 0.16 mag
